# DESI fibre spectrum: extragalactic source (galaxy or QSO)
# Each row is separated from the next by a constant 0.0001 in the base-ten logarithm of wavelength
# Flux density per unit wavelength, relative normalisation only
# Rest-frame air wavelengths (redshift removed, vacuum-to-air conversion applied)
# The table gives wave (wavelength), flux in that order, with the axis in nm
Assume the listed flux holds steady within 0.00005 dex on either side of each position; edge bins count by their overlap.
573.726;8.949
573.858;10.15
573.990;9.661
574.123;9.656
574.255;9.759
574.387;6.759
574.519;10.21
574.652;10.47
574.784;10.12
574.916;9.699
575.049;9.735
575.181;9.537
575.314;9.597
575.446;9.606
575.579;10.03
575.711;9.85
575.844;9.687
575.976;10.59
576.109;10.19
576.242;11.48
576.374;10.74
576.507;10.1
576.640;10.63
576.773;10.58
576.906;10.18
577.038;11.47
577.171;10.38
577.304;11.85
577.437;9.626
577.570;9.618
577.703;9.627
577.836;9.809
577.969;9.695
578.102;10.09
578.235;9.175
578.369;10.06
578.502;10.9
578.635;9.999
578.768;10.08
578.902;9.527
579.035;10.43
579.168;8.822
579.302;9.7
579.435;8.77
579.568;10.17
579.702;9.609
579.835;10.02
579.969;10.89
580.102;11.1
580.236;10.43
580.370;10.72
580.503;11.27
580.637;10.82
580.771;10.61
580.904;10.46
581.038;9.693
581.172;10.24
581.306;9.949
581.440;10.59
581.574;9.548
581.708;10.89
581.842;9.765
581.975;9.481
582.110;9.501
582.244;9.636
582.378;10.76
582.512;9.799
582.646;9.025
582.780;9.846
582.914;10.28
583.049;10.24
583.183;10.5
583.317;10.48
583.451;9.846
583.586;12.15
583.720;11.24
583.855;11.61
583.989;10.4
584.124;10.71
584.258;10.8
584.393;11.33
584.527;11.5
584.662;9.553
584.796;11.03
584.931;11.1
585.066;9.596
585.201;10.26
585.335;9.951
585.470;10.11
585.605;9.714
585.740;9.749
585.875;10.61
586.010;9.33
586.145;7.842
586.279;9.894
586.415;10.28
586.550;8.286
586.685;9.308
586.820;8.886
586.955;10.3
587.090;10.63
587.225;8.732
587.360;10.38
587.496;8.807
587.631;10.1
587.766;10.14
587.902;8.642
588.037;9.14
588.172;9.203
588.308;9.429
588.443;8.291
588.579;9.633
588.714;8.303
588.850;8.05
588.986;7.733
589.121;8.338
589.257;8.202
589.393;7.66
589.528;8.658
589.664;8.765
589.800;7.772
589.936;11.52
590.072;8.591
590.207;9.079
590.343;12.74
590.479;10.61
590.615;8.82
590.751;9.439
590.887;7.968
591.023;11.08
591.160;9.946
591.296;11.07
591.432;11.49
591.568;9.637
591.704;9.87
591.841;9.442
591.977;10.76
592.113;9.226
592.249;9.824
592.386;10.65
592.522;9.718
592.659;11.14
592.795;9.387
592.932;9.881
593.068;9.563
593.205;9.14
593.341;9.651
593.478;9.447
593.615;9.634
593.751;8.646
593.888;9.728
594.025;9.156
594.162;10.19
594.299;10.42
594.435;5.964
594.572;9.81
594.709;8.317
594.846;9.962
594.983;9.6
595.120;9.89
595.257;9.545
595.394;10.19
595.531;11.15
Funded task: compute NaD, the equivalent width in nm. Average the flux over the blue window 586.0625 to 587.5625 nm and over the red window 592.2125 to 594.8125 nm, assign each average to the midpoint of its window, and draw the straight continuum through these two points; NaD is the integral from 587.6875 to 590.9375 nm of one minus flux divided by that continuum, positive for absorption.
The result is 0.13 nm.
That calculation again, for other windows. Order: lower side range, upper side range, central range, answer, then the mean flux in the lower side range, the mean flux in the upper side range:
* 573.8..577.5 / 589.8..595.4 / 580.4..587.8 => -0.17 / 10.1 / 9.75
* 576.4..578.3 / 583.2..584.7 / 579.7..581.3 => 0.00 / 10.2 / 10.9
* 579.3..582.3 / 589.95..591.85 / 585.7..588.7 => 0.20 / 10.2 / 10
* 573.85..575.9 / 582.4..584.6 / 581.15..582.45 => 0.05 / 9.64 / 10.6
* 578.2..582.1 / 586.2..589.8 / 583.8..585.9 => -0.22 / 10.1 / 9.04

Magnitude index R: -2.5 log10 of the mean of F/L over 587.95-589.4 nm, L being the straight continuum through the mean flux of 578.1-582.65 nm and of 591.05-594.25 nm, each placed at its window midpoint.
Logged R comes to 0.161 mag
